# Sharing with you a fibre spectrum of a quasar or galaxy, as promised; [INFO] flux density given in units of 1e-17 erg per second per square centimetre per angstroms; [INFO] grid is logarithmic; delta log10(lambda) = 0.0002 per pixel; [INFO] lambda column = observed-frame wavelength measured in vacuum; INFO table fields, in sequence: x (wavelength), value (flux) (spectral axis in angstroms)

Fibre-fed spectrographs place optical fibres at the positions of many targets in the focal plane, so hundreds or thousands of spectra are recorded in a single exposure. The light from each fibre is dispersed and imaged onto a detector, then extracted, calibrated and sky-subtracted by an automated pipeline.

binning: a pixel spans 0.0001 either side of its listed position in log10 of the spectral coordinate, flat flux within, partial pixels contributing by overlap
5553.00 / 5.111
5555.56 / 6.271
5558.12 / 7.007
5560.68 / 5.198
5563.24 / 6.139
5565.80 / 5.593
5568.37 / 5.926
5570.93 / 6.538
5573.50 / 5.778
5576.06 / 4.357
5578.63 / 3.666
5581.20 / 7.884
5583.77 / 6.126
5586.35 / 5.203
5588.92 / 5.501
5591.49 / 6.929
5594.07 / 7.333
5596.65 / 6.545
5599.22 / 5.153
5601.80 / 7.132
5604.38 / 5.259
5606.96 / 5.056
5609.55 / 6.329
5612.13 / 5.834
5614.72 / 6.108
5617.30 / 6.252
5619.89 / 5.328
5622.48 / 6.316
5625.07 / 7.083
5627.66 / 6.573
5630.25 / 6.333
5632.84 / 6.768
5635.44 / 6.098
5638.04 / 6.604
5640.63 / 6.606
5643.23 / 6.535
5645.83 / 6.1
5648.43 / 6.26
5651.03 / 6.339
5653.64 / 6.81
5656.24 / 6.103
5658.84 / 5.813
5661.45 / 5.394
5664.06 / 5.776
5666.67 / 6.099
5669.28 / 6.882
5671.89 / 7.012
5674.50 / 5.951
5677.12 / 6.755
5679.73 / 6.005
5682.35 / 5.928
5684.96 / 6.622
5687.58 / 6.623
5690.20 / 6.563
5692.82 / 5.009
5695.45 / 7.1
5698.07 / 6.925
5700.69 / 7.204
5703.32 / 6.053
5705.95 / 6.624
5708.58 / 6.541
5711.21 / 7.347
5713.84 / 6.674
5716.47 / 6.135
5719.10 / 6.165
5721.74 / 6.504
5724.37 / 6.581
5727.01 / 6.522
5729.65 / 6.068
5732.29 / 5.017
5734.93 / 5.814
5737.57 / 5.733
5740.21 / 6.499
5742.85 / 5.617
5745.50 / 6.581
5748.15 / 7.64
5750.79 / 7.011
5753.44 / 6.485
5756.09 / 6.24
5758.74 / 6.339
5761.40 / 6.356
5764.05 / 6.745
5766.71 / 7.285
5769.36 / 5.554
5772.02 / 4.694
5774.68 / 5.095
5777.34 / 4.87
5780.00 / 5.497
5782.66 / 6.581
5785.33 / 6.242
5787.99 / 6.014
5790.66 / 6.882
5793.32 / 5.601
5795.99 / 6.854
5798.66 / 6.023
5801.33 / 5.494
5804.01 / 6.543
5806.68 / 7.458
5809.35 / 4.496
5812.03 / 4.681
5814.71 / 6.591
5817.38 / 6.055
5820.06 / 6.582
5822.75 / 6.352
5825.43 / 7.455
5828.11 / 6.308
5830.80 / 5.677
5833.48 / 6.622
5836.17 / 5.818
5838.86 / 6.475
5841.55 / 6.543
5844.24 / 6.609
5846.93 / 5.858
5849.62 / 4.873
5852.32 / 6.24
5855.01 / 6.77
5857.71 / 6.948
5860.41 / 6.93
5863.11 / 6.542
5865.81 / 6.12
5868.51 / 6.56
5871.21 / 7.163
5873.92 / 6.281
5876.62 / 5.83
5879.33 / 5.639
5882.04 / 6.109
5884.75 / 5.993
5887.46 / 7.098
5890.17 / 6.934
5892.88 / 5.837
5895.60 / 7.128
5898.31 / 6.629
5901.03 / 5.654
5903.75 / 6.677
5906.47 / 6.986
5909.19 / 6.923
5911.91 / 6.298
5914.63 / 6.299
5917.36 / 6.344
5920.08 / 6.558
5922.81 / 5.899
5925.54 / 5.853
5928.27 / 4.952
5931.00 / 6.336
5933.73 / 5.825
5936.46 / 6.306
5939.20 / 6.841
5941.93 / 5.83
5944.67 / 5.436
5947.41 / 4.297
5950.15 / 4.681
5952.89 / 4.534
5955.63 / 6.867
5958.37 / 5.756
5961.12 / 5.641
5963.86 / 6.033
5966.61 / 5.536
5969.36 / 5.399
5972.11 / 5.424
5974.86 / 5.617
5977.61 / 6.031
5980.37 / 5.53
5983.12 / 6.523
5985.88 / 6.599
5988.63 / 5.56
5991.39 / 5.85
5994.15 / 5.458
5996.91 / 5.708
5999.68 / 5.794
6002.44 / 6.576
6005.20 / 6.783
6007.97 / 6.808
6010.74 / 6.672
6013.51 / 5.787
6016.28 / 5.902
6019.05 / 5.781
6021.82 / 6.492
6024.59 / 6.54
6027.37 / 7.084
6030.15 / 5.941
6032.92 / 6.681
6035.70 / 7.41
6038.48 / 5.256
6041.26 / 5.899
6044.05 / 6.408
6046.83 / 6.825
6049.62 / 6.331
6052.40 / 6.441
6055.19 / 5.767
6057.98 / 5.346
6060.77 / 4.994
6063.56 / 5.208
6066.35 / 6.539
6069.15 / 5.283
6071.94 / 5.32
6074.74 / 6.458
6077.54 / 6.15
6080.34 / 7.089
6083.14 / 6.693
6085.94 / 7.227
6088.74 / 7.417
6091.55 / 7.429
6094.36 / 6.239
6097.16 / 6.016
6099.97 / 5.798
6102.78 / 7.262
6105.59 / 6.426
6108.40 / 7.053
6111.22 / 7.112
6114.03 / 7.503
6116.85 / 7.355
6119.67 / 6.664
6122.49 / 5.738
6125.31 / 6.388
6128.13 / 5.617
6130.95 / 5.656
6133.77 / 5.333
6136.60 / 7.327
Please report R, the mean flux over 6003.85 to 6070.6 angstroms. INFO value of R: 6.17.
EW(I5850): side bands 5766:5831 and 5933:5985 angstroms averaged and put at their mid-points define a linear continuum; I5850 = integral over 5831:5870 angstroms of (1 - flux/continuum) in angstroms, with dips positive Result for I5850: -2.72 angstroms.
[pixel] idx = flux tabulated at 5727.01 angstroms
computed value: 6.522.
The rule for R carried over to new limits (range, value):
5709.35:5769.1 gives 6.41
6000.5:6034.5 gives 6.42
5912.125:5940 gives 6.11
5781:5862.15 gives 6.25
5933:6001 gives 5.72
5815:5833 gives 6.43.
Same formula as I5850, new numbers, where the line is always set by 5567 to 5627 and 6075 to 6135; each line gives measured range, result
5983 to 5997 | 1.1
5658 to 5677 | -0.3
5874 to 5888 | 0.5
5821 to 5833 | -0.4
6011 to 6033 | 0.7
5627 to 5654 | -1.8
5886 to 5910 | -1.1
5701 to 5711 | -0.8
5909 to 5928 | 0.5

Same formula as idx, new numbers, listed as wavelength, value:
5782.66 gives 6.581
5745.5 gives 6.581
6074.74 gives 6.458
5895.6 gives 7.128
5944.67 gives 5.436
